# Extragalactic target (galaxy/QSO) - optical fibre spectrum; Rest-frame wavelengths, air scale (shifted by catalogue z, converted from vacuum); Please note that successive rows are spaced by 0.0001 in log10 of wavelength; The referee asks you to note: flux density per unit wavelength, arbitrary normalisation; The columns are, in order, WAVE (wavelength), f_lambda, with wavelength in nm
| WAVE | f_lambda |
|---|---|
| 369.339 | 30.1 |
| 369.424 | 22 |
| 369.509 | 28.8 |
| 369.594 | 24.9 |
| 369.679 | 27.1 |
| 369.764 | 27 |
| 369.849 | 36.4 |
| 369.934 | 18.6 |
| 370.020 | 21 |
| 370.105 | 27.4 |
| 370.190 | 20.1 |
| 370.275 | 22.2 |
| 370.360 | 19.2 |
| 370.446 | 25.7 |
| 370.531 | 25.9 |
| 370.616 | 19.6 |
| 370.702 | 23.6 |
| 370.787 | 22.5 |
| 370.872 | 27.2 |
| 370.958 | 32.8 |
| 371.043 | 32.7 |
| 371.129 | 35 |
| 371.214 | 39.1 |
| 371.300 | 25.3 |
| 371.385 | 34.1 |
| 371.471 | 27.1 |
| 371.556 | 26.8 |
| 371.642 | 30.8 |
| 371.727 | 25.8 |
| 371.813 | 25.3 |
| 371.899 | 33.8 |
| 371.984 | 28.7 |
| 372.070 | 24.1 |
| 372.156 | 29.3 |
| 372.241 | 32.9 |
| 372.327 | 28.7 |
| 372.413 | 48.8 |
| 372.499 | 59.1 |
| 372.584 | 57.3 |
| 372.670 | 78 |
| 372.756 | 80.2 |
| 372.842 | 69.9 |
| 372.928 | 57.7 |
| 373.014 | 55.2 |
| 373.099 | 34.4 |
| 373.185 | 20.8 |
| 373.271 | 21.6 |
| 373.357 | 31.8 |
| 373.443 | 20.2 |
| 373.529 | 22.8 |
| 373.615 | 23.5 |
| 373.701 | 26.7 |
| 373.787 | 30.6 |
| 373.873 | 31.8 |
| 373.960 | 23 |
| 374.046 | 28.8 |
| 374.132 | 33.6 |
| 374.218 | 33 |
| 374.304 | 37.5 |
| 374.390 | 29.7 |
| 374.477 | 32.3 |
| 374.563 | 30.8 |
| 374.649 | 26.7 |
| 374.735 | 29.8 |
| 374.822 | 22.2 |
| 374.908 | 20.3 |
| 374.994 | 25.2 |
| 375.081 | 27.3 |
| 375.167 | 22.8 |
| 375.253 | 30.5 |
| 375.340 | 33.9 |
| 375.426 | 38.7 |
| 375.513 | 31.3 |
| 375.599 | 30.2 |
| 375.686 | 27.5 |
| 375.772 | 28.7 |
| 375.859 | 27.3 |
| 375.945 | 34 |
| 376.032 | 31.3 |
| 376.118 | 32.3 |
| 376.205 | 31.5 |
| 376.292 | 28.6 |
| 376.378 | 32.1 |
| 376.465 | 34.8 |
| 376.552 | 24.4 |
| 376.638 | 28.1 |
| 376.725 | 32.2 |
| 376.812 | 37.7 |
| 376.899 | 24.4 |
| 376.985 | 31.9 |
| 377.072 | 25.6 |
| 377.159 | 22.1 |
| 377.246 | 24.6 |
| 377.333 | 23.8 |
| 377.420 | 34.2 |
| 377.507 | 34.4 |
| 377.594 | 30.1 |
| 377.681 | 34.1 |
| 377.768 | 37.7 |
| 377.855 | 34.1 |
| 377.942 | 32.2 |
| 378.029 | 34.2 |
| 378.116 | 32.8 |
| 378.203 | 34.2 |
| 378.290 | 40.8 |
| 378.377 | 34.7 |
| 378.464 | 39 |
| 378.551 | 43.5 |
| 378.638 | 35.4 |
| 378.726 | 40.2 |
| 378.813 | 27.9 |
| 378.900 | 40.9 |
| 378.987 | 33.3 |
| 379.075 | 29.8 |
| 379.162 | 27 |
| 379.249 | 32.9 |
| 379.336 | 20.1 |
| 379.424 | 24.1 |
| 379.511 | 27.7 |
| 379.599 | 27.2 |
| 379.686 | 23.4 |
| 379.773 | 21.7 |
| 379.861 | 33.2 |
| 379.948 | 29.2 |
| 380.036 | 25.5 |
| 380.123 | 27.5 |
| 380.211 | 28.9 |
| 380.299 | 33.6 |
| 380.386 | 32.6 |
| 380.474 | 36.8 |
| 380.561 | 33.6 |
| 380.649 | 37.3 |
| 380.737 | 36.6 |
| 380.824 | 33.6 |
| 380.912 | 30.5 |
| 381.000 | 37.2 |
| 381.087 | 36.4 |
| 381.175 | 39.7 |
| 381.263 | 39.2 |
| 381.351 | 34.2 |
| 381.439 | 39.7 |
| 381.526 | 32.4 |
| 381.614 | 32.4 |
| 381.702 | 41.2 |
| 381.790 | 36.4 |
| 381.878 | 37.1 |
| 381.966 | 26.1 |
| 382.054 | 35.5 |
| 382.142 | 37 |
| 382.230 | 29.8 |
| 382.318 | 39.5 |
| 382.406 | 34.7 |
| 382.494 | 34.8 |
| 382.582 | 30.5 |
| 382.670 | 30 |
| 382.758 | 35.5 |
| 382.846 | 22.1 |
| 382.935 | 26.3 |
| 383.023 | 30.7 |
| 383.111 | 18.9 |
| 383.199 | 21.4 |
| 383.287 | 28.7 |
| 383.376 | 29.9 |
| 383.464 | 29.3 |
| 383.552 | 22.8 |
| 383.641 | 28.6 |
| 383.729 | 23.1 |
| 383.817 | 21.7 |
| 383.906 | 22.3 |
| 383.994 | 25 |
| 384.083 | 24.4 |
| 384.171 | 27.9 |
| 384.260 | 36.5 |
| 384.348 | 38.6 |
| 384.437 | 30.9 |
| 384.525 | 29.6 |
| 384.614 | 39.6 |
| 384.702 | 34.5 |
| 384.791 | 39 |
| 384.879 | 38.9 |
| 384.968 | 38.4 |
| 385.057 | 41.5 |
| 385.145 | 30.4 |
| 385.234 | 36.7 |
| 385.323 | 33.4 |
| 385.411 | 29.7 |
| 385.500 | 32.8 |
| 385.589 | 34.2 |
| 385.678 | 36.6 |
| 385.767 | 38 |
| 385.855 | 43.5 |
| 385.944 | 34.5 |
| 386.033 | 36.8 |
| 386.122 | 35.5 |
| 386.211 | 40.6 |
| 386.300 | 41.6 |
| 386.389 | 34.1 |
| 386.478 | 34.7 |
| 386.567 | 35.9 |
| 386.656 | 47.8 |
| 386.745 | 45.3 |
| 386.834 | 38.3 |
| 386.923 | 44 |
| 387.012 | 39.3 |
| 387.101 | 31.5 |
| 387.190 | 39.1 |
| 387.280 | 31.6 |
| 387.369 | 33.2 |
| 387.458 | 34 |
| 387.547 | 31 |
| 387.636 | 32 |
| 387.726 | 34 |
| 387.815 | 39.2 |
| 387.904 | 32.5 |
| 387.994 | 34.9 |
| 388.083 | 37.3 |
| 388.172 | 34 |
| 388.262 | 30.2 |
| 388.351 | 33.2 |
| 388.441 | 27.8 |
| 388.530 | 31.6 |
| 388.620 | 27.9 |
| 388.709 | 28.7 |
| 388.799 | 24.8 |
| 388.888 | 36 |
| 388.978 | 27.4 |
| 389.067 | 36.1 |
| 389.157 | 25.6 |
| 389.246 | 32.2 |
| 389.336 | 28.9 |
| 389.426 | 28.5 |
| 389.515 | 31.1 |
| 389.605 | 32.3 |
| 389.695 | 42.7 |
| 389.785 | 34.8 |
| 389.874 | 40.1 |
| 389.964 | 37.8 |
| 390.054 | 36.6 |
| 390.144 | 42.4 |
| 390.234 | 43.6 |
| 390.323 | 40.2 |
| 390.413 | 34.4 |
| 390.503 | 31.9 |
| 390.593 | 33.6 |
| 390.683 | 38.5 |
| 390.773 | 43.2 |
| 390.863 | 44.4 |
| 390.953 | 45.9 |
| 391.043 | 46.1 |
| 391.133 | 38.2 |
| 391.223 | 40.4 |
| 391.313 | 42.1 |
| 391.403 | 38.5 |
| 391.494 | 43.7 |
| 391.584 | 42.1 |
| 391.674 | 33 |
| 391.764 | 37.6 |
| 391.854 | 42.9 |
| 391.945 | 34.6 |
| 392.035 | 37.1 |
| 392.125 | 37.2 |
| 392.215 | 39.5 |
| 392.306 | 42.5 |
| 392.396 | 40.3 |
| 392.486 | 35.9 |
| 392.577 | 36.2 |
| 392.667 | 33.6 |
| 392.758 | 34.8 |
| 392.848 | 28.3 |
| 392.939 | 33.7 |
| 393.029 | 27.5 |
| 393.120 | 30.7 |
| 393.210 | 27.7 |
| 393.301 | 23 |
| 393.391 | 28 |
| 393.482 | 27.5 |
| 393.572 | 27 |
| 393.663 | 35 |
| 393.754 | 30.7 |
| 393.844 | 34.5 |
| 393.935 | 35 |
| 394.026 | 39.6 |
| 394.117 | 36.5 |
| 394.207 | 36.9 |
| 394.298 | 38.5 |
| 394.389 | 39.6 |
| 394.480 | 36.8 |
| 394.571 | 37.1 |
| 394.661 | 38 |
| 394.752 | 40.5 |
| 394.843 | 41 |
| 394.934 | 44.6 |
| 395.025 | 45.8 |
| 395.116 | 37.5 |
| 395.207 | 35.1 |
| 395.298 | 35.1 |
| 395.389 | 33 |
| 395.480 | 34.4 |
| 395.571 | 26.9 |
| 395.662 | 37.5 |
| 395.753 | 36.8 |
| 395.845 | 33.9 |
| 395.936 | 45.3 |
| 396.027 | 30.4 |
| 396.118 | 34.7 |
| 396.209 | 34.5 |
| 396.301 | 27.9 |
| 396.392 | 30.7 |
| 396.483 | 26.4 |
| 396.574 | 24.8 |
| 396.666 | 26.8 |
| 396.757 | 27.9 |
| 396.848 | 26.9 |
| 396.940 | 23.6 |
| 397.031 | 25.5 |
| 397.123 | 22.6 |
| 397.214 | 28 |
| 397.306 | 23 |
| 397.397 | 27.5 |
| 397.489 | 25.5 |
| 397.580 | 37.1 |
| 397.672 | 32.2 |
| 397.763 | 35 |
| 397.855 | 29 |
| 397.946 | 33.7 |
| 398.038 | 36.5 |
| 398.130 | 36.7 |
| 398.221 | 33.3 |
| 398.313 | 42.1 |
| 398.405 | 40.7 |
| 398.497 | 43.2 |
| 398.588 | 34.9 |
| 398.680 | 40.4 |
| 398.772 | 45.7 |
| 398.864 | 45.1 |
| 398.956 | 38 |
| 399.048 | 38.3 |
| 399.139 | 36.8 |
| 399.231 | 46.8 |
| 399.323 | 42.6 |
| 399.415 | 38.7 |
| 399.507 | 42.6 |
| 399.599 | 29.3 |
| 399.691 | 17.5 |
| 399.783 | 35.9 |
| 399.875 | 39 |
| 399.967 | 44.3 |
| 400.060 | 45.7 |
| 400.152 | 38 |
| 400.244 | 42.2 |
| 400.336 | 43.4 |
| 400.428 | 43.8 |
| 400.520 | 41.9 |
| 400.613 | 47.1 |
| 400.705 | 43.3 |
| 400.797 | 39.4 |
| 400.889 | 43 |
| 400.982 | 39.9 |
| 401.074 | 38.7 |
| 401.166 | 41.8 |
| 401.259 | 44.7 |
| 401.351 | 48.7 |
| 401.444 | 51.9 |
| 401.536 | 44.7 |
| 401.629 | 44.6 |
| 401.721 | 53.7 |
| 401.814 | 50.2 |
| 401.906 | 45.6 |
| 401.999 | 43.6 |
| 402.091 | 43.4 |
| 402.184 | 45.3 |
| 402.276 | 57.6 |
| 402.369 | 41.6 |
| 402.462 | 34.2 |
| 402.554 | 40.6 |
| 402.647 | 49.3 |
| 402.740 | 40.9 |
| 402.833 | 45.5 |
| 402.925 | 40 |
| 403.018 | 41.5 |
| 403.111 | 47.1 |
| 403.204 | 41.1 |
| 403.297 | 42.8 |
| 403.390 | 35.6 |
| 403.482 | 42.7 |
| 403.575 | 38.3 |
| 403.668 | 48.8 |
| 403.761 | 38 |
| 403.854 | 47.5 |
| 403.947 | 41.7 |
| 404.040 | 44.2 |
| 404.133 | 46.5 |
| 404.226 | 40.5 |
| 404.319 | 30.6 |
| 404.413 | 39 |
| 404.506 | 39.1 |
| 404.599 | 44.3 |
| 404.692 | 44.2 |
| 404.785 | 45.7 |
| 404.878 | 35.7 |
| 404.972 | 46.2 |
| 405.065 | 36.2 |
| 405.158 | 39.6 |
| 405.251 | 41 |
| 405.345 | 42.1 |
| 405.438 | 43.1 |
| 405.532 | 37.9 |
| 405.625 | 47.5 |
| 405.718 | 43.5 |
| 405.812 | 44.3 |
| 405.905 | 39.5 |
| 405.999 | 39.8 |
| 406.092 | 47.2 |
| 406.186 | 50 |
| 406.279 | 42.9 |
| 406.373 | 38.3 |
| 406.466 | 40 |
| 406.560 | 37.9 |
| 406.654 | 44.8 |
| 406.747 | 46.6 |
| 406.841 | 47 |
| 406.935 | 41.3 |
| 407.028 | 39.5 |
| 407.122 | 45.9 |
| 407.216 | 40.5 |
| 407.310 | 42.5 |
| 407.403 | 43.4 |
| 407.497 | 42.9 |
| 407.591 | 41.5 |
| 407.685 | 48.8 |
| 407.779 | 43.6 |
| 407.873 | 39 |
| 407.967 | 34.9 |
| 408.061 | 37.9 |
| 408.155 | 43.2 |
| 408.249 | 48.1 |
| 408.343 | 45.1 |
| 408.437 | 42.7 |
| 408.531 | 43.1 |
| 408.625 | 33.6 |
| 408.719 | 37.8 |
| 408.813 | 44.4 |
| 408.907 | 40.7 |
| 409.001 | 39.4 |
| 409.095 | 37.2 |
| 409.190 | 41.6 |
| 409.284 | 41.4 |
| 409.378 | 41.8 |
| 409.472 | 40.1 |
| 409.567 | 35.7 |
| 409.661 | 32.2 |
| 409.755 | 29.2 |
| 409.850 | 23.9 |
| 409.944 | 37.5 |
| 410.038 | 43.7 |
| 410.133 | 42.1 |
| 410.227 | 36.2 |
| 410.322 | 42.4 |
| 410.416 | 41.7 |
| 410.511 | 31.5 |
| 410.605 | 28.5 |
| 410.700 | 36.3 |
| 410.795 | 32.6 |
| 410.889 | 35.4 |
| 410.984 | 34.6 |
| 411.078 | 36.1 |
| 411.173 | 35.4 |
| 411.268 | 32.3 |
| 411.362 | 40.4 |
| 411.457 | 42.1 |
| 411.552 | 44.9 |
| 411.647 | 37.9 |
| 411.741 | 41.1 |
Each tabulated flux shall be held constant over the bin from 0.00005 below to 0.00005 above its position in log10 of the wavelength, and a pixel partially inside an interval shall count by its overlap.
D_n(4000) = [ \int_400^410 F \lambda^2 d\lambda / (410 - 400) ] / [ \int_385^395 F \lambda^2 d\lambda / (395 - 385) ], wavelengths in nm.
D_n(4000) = 1.27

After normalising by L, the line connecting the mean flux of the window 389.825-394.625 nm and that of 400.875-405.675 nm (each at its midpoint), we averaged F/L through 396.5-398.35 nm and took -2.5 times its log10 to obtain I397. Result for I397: 0.31 mag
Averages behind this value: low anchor 36.6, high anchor 43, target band 29.8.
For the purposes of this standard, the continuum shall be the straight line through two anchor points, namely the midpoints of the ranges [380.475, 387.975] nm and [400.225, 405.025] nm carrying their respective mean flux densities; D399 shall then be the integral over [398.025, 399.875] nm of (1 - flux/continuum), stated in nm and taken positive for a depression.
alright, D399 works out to 0.14 nm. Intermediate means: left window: 33.9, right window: 43.3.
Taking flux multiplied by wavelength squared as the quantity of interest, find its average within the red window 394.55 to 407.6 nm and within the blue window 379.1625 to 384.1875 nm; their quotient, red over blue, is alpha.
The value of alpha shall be 1.43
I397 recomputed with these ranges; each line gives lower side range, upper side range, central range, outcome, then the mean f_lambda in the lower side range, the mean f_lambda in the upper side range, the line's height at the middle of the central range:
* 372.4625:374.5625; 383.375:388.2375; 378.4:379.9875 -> 0.19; 38.9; 34.4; 36.8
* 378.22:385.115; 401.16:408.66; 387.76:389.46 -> 0.12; 32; 42.9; 35.3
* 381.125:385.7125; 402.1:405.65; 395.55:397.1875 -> 0.26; 32.1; 42.2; 38.5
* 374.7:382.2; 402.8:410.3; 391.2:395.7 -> 0.03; 31.7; 41.2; 36.8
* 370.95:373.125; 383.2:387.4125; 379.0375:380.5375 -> 0.28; 40.7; 34.1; 36.9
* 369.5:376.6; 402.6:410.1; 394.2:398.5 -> 0.14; 31.6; 41.4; 38.4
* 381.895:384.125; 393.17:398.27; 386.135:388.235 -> -0.22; 28.4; 32.8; 29.9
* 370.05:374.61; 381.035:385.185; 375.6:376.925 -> 0.08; 33.3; 32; 32.8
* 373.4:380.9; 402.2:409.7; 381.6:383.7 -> 0.07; 30.5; 41.9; 32.7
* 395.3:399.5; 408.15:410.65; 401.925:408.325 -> -0.15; 33.9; 38.6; 37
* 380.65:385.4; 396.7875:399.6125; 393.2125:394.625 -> 0.02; 32.3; 34.9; 34.2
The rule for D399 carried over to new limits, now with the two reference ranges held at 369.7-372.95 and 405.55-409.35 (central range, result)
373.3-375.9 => 0.46 nm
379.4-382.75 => 0.31 nm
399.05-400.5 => 0.05 nm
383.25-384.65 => 0.31 nm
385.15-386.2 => 0.05 nm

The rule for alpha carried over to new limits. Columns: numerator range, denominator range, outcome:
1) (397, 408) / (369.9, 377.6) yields 1.51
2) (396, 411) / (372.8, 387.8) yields 1.37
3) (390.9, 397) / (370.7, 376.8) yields 1.18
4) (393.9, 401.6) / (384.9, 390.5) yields 1.10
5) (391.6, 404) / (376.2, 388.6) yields 1.24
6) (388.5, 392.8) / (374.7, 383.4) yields 1.24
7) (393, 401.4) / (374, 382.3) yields 1.24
